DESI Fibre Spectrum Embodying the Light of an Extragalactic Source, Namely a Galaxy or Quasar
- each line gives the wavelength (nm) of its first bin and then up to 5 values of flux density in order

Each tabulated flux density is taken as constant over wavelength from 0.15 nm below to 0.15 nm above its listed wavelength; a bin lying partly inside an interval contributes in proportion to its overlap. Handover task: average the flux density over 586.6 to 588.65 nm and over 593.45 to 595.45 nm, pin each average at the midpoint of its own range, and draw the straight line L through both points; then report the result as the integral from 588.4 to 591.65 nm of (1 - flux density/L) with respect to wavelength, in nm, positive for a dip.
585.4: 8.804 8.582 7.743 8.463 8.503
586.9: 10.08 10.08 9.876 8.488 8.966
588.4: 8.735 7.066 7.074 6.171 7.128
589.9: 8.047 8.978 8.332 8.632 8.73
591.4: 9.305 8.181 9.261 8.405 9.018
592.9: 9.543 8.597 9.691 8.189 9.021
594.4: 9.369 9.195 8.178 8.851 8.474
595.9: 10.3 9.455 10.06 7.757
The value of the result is 0.39 nm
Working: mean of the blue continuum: 9.19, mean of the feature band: 7.99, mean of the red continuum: 8.89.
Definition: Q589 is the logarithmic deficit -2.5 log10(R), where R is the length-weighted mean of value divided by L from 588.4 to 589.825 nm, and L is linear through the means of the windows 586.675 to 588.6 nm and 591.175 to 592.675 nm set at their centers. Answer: 0.27 mag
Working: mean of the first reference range 9.28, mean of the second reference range 8.82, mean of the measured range 7.12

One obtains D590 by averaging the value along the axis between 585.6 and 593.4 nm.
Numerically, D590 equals 8.54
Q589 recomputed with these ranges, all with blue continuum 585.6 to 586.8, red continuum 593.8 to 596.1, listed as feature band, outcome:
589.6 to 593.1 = 0.01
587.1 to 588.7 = -0.06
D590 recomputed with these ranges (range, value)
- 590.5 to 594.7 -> 8.91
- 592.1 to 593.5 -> 8.99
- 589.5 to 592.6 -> 8.55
